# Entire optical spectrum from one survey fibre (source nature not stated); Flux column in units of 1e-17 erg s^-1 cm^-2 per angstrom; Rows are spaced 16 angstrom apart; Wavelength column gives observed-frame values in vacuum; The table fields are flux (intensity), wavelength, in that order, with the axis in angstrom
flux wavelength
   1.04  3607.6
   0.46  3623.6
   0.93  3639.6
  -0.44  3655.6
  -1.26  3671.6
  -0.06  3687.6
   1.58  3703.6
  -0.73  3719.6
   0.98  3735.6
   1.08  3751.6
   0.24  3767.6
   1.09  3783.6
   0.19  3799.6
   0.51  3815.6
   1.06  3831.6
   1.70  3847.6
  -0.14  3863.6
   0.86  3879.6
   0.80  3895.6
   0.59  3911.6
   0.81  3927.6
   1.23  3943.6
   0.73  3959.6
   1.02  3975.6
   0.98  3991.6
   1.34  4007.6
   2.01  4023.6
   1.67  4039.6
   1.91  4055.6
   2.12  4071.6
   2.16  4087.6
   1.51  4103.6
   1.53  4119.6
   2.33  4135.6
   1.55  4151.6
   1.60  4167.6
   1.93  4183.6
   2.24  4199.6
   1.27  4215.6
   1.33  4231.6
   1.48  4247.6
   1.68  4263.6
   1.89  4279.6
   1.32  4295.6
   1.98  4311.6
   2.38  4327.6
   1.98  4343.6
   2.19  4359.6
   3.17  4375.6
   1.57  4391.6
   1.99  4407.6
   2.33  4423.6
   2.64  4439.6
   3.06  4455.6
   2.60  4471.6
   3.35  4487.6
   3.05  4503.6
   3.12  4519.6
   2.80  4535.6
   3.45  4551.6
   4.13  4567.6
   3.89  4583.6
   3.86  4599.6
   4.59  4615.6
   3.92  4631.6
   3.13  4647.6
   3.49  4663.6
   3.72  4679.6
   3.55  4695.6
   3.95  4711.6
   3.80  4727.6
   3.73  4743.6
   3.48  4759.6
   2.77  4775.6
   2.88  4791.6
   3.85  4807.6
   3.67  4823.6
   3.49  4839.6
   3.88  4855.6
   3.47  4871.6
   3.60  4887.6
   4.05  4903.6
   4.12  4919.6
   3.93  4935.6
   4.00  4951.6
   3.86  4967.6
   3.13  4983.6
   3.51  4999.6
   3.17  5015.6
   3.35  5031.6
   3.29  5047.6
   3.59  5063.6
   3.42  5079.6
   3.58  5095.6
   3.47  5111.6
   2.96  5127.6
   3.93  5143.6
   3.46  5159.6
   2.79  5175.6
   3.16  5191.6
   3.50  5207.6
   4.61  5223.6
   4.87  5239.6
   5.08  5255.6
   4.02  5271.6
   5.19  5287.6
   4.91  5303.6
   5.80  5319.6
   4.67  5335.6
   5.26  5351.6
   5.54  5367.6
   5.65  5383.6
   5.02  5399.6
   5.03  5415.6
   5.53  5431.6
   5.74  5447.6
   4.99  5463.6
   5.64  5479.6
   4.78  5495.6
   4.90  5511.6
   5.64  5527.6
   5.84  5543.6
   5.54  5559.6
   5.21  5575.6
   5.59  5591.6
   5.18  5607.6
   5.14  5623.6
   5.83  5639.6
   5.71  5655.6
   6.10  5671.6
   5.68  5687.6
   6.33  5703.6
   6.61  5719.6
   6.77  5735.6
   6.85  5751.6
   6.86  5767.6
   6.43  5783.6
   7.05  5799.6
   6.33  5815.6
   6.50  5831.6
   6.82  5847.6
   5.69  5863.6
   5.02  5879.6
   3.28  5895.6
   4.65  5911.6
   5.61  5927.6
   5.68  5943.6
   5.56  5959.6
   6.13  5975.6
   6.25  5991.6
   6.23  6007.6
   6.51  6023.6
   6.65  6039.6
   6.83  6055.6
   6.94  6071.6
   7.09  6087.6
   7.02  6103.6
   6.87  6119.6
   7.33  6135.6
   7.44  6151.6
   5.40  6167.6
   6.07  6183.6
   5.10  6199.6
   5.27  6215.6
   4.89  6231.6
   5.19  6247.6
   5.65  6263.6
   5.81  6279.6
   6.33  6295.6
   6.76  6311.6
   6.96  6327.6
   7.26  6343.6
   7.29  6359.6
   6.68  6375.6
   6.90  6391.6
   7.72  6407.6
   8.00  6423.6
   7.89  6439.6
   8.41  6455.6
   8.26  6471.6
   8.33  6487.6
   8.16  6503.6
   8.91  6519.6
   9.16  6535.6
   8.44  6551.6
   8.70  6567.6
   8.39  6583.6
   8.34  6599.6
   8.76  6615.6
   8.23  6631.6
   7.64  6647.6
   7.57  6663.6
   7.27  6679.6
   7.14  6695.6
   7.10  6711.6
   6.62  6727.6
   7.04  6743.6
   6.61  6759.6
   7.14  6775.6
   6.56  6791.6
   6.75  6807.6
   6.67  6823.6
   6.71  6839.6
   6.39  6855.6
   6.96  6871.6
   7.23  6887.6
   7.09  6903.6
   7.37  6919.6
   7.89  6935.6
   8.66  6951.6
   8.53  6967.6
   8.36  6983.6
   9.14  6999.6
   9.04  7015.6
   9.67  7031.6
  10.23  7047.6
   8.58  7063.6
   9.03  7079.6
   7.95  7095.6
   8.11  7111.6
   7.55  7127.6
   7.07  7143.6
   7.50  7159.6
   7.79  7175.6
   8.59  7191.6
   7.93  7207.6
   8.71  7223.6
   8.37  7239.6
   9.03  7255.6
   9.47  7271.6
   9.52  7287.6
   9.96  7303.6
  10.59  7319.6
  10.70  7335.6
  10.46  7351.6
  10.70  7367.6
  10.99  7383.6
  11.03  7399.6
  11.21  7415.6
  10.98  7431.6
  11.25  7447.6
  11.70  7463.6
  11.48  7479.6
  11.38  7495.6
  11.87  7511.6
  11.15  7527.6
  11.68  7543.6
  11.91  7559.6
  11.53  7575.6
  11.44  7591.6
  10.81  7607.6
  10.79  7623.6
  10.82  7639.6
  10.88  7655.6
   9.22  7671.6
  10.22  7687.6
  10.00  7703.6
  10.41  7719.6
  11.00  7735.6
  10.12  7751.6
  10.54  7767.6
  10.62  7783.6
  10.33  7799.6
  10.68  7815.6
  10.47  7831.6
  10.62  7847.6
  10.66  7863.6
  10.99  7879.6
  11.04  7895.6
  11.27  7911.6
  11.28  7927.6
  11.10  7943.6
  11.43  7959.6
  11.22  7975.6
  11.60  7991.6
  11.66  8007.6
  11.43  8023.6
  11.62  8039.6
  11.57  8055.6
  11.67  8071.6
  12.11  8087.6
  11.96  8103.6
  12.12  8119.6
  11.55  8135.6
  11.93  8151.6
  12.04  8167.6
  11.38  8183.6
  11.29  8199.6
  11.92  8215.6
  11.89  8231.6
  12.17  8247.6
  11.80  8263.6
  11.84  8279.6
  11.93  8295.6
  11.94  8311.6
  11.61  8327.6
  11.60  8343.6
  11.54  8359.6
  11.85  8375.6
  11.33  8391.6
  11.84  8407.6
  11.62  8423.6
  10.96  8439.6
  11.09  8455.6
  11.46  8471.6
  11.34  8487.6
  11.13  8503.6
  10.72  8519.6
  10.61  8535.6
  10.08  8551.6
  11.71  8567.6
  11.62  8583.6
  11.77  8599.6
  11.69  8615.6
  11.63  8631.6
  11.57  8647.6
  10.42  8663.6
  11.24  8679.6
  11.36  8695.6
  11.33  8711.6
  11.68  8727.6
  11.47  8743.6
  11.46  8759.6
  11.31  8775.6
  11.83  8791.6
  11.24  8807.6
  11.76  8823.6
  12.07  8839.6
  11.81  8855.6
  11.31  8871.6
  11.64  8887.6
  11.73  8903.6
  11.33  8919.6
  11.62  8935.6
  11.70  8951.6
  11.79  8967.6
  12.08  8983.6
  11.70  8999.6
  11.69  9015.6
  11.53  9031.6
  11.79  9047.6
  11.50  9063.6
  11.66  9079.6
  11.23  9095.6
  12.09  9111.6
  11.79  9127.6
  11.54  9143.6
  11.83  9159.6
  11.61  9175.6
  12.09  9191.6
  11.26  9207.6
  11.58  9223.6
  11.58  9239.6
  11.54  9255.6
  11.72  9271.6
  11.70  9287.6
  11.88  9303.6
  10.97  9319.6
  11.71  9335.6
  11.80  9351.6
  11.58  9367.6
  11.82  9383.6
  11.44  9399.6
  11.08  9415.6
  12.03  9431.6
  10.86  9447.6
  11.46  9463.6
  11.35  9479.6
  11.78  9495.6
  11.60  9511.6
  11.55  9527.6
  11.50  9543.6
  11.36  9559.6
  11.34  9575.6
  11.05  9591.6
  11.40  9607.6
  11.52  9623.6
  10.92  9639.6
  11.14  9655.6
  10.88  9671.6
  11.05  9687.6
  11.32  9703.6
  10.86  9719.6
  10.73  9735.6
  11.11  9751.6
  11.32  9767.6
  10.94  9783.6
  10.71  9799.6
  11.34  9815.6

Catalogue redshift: 0.000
